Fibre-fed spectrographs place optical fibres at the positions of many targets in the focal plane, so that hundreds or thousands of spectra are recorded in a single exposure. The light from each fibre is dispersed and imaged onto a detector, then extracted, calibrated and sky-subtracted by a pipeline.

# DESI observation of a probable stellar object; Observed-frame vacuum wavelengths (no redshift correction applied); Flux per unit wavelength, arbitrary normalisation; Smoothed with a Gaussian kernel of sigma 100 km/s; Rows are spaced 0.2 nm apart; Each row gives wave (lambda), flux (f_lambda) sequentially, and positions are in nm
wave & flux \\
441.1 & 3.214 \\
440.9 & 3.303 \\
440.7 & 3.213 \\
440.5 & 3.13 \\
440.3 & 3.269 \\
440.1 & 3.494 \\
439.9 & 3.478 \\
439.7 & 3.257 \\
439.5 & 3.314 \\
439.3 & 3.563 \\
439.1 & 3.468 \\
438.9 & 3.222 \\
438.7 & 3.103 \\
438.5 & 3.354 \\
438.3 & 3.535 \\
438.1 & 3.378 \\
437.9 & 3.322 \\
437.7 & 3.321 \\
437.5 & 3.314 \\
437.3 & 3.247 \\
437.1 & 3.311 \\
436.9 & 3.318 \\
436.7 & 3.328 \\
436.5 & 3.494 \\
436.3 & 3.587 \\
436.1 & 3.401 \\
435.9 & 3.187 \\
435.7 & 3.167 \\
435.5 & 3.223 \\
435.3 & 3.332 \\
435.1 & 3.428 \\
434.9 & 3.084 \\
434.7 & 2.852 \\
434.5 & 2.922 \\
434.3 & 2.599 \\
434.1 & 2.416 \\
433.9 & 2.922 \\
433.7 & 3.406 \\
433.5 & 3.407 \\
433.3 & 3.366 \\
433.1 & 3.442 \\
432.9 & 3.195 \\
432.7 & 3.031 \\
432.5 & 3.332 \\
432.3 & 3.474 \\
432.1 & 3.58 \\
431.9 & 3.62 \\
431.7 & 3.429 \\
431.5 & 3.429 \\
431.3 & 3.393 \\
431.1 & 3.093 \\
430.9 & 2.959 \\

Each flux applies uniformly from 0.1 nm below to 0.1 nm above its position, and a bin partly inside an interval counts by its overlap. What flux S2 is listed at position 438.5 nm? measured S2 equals 3.354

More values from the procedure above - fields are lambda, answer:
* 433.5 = 3.407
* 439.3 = 3.563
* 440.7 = 3.213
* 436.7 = 3.328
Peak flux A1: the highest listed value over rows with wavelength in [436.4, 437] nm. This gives 3.494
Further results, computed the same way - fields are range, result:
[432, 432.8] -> 3.58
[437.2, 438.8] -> 3.535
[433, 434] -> 3.442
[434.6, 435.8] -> 3.428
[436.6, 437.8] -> 3.328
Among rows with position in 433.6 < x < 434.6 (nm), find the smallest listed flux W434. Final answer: 2.416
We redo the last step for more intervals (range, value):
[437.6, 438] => 3.321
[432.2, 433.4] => 3.031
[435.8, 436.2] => 3.187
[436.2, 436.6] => 3.494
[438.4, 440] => 3.103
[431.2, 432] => 3.393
